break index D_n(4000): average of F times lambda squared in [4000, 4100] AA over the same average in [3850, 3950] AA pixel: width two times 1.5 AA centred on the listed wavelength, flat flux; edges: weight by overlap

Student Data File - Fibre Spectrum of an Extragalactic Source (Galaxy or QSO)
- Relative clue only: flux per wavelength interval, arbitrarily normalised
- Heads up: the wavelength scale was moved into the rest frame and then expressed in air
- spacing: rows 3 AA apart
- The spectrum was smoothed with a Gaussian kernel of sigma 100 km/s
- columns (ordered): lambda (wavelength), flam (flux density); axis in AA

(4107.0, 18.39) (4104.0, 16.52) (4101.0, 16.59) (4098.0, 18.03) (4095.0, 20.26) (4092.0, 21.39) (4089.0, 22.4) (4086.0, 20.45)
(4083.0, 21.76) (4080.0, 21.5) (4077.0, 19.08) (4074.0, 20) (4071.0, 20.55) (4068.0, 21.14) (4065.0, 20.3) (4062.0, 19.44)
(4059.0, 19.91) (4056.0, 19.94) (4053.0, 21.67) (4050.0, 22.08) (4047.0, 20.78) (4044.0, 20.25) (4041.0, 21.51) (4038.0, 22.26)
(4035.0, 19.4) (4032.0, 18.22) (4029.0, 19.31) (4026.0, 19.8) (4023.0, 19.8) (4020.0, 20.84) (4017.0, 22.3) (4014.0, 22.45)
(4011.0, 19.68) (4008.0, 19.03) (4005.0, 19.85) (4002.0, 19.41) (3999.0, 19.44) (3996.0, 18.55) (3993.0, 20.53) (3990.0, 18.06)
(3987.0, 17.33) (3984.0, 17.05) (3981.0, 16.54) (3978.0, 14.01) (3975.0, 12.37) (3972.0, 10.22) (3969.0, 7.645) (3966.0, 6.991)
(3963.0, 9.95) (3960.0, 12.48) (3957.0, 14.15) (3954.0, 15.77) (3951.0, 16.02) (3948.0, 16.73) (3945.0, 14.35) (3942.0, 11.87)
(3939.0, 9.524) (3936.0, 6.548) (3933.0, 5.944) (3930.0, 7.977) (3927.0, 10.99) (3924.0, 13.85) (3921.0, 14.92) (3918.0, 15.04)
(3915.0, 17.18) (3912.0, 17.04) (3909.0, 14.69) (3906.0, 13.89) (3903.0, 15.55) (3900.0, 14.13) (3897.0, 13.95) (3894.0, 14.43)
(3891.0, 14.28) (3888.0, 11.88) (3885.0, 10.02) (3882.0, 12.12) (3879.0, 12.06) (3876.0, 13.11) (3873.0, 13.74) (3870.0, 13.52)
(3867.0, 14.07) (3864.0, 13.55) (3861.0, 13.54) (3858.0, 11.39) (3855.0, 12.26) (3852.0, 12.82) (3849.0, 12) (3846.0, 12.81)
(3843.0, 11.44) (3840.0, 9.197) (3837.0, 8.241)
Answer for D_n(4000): 1.7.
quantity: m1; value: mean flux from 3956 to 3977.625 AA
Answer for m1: 10.6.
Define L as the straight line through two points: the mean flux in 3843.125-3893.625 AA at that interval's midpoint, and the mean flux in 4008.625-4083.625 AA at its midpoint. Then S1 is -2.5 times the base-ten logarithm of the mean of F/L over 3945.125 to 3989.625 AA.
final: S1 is 0.25 mag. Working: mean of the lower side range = 12.7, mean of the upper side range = 20.5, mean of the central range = 13.5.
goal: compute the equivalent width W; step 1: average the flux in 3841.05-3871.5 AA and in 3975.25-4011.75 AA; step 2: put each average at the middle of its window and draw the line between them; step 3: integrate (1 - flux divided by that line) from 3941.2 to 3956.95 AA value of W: 1.3 AA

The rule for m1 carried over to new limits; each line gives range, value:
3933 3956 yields 12.5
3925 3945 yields 9.35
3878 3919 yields 14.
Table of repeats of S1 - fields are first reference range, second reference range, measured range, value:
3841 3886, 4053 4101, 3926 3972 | 0.37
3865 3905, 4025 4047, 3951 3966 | 0.28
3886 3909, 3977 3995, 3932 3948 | 0.44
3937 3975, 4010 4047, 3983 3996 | -0.15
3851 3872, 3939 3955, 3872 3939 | 0.08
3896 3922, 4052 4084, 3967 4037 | 0.03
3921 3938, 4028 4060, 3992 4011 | -0.18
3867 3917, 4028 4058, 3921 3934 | 0.42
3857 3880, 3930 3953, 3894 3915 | -0.22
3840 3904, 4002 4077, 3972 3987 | 0.20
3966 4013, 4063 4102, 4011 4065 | -0.12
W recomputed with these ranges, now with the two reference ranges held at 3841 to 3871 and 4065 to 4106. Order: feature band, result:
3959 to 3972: 5.5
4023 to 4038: -1.1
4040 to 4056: -2.0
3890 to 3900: -0.2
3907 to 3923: -1.2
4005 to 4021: -2.8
